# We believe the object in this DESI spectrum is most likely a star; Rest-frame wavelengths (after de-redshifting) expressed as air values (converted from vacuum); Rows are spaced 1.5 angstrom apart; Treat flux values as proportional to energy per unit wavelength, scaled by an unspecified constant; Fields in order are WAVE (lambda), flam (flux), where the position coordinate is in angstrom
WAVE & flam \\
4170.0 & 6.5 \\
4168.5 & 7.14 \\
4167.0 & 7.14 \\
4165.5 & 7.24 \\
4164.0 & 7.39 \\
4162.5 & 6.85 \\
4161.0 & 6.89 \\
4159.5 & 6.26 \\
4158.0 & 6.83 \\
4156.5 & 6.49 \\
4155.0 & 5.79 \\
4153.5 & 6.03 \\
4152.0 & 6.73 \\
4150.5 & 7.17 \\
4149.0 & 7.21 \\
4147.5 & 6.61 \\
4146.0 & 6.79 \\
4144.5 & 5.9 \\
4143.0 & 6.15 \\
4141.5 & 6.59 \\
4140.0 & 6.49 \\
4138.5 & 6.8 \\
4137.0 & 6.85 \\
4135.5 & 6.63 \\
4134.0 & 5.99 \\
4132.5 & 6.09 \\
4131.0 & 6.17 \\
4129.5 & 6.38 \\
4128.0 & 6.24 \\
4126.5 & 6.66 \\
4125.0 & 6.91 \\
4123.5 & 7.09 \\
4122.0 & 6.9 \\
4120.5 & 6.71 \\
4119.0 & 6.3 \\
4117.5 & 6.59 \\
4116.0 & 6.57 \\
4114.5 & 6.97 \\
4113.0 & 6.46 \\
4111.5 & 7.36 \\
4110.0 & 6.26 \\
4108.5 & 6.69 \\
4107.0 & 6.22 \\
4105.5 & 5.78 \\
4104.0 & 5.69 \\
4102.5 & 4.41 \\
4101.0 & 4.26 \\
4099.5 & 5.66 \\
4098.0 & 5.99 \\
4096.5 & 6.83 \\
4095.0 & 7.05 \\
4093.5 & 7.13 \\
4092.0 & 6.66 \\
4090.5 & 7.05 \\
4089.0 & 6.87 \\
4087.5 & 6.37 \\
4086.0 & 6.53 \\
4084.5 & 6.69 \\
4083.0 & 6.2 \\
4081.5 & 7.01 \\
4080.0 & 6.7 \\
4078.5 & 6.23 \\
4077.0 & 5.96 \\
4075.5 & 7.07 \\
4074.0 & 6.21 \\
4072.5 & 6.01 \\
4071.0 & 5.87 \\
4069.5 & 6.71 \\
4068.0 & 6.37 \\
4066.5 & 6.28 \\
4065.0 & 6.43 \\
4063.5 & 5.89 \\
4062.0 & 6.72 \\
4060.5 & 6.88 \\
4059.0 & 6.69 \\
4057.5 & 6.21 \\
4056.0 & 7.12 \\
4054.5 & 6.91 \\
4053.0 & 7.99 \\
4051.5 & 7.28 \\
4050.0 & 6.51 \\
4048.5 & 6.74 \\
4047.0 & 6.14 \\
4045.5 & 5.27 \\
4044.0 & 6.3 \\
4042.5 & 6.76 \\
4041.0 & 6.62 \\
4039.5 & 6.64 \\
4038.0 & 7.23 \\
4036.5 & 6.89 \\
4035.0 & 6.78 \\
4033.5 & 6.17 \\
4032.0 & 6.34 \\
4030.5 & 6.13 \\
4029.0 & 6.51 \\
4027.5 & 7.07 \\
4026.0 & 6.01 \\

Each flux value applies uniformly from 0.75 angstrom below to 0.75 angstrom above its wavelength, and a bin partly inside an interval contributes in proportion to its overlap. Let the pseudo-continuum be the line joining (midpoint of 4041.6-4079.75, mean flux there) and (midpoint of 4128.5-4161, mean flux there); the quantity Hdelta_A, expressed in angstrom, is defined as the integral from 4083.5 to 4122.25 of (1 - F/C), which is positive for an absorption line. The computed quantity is 0.7 angstrom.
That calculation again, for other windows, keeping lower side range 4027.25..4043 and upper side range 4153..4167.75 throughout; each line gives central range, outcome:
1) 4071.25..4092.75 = 0.44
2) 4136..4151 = 0.10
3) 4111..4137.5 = 0.35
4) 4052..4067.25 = -0.17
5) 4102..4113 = 0.91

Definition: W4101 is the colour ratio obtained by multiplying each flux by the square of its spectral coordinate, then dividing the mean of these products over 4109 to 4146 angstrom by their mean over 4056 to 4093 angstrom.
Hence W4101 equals 1.03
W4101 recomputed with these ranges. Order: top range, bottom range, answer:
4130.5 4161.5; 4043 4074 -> 1.04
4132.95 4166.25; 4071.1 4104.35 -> 1.08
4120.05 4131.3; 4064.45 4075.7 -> 1.08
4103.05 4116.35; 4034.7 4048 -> 1.02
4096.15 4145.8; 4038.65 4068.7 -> 0.99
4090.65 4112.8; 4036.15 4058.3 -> 0.95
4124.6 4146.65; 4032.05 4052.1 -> 1.03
